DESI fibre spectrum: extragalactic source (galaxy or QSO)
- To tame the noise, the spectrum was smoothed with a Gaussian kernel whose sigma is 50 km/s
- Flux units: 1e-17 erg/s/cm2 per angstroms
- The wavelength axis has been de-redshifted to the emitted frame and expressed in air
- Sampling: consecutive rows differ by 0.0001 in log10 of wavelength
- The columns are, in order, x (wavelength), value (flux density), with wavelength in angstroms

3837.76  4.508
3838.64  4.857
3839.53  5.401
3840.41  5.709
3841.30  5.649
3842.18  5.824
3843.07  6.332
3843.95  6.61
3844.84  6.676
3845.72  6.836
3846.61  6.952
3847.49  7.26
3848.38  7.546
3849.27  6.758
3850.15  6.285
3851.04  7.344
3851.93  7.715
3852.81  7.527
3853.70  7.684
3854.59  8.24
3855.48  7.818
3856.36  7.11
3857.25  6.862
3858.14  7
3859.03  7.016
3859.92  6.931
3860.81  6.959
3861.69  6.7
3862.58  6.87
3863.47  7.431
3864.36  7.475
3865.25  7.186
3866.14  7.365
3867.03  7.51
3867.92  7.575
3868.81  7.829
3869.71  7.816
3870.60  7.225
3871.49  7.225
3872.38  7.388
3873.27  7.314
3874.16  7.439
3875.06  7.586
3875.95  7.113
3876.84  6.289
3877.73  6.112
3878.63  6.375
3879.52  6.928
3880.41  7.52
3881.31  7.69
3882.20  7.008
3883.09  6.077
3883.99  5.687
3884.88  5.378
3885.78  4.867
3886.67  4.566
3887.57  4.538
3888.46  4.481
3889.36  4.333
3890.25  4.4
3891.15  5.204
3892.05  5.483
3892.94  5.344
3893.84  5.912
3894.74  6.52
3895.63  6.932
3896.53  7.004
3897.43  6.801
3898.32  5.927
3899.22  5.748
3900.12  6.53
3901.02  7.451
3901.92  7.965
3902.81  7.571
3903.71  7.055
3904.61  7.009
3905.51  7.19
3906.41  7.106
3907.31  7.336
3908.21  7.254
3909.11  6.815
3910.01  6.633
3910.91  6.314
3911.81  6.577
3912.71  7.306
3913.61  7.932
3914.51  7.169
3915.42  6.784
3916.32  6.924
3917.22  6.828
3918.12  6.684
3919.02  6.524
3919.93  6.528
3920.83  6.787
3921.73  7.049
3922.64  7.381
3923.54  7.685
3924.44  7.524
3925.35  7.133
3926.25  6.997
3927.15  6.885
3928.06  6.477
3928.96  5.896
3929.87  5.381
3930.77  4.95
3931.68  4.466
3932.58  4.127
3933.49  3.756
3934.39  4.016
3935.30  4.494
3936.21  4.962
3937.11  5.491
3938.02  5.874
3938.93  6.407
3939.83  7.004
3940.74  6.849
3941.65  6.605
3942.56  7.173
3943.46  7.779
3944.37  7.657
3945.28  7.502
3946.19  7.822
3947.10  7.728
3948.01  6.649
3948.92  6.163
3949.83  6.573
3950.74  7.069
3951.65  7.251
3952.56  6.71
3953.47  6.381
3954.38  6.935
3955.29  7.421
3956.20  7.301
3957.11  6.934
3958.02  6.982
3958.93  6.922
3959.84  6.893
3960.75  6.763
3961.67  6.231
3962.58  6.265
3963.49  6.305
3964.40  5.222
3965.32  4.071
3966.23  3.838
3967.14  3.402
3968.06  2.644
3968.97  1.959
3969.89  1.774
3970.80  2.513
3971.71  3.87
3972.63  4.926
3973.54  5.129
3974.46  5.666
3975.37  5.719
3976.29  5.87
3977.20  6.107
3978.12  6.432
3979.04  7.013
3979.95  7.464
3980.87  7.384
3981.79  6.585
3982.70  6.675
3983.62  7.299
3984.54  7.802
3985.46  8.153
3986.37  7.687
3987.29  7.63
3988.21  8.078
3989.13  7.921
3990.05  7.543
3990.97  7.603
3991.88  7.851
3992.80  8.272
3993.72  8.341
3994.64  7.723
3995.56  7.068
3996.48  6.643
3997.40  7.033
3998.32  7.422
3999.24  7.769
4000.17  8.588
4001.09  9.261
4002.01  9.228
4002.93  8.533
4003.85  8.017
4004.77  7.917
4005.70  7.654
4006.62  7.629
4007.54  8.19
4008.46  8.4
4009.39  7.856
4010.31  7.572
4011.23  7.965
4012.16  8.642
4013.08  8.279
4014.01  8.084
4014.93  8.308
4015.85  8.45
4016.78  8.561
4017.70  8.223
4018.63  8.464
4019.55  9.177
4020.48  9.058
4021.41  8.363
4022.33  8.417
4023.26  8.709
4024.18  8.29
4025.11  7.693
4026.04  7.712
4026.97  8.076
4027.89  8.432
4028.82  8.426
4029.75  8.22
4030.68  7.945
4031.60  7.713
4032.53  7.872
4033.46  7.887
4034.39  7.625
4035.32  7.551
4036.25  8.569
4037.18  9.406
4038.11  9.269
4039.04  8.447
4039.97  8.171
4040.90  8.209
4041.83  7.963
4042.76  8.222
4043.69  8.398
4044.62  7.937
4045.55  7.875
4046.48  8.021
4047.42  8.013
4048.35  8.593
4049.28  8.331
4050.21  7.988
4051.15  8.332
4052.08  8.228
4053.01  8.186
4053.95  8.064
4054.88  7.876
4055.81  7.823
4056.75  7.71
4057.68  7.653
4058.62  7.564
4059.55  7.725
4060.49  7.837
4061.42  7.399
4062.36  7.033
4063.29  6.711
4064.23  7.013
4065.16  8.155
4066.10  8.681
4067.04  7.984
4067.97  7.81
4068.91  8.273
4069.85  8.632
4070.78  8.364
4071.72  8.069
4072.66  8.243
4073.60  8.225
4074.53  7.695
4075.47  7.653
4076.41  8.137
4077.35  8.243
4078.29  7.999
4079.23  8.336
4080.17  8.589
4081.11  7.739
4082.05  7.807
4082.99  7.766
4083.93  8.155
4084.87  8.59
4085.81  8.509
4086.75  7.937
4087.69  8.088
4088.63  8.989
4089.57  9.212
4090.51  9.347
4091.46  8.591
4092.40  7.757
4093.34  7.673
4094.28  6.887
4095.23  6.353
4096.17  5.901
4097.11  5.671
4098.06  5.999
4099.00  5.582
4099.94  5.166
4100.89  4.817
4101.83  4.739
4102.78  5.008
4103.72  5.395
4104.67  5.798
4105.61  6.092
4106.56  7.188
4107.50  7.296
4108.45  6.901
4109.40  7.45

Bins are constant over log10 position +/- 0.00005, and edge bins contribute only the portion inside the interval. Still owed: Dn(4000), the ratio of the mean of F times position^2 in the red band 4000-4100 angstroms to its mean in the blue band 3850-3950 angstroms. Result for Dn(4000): 1.31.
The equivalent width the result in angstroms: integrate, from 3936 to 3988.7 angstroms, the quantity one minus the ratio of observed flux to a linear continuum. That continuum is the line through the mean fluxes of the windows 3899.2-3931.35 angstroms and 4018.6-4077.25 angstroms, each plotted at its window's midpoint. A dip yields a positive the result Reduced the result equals 7.7 angstroms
